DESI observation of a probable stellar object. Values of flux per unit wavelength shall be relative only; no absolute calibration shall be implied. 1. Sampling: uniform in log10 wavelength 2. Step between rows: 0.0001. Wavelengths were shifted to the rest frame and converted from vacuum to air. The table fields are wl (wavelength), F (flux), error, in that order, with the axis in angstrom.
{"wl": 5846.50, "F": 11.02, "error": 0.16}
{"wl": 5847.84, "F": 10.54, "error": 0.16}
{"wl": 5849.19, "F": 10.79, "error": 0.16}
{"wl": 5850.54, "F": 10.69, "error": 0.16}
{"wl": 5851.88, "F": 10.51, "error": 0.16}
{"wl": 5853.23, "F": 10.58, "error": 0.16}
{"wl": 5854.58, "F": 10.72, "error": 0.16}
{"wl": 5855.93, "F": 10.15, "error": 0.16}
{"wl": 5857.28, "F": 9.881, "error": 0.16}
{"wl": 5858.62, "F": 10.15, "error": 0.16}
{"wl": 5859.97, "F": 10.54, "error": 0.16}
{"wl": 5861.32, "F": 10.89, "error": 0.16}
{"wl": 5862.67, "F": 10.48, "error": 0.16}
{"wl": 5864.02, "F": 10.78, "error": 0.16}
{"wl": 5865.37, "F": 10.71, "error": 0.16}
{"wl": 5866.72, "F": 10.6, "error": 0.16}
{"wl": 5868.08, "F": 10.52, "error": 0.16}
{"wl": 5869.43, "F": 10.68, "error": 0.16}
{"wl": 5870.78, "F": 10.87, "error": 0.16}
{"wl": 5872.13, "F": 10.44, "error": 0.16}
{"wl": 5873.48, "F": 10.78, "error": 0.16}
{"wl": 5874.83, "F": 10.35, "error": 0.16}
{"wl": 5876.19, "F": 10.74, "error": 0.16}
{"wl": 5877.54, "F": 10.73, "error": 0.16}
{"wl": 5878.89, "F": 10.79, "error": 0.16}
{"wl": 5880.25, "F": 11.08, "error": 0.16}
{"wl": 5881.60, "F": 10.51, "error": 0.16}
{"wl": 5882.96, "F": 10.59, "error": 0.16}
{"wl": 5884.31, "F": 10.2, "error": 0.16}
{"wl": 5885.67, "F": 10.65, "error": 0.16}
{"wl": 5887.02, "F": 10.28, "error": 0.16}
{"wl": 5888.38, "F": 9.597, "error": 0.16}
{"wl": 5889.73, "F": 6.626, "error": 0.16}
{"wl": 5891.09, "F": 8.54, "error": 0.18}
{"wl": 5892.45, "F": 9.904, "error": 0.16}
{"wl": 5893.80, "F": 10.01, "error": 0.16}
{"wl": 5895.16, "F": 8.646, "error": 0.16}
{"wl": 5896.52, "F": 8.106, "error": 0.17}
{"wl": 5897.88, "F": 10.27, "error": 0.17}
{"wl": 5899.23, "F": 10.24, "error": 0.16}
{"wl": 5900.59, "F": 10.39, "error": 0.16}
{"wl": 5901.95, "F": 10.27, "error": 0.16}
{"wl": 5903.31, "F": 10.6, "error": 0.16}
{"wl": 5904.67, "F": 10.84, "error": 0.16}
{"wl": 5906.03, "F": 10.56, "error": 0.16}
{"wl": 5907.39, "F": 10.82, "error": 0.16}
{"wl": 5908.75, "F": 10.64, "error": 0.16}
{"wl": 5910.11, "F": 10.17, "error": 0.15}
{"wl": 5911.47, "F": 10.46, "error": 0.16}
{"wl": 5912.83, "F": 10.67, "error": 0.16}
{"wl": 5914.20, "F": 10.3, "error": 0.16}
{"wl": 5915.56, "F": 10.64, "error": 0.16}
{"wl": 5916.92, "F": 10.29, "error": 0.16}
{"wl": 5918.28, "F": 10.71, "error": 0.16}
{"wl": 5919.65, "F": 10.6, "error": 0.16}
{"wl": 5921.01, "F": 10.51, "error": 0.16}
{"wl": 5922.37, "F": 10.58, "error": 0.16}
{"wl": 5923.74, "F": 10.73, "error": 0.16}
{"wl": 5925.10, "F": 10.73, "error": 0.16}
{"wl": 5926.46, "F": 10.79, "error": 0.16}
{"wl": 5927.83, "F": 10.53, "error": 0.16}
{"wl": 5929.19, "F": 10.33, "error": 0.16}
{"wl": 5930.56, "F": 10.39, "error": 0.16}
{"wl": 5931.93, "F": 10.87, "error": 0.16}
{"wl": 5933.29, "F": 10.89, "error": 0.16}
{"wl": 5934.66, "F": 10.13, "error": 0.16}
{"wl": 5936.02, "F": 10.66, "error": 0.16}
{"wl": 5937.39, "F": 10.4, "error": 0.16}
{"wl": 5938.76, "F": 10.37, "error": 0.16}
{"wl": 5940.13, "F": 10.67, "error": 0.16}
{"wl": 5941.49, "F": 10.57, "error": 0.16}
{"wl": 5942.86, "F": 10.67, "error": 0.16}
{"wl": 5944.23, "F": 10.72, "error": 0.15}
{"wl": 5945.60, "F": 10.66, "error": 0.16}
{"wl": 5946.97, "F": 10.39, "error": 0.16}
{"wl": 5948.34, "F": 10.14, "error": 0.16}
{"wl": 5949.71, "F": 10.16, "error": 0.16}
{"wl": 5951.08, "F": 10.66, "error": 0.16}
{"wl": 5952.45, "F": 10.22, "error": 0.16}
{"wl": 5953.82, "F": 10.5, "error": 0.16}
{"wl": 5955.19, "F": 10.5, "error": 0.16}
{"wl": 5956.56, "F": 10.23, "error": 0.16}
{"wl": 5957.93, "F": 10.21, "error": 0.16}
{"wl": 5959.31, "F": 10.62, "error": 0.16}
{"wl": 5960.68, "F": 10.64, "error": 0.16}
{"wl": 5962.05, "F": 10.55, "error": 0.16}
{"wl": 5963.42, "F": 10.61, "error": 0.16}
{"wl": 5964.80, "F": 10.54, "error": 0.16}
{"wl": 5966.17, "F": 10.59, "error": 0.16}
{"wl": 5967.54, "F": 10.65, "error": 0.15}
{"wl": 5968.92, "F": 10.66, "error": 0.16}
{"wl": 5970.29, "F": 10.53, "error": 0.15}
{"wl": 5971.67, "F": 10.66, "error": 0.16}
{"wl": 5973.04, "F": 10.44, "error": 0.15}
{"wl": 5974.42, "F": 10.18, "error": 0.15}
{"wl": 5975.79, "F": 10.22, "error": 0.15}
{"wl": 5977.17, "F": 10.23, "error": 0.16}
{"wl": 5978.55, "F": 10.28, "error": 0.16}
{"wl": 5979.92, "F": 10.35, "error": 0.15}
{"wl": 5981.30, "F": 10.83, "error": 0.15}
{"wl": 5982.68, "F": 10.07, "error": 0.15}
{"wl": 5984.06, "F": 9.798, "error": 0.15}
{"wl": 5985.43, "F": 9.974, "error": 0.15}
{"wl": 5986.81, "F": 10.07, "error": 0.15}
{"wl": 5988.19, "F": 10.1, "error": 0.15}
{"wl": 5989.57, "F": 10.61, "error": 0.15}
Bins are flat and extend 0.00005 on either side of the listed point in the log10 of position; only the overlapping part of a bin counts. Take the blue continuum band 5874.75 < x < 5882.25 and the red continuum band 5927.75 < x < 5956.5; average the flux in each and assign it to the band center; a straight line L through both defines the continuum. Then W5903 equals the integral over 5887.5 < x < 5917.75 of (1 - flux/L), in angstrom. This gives 2.0 angstrom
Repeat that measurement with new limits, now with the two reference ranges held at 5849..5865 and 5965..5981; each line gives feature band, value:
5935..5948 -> -0.1 angstrom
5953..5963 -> 0.0 angstrom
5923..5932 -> -0.1 angstrom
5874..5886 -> -0.1 angstrom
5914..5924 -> -0.1 angstrom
